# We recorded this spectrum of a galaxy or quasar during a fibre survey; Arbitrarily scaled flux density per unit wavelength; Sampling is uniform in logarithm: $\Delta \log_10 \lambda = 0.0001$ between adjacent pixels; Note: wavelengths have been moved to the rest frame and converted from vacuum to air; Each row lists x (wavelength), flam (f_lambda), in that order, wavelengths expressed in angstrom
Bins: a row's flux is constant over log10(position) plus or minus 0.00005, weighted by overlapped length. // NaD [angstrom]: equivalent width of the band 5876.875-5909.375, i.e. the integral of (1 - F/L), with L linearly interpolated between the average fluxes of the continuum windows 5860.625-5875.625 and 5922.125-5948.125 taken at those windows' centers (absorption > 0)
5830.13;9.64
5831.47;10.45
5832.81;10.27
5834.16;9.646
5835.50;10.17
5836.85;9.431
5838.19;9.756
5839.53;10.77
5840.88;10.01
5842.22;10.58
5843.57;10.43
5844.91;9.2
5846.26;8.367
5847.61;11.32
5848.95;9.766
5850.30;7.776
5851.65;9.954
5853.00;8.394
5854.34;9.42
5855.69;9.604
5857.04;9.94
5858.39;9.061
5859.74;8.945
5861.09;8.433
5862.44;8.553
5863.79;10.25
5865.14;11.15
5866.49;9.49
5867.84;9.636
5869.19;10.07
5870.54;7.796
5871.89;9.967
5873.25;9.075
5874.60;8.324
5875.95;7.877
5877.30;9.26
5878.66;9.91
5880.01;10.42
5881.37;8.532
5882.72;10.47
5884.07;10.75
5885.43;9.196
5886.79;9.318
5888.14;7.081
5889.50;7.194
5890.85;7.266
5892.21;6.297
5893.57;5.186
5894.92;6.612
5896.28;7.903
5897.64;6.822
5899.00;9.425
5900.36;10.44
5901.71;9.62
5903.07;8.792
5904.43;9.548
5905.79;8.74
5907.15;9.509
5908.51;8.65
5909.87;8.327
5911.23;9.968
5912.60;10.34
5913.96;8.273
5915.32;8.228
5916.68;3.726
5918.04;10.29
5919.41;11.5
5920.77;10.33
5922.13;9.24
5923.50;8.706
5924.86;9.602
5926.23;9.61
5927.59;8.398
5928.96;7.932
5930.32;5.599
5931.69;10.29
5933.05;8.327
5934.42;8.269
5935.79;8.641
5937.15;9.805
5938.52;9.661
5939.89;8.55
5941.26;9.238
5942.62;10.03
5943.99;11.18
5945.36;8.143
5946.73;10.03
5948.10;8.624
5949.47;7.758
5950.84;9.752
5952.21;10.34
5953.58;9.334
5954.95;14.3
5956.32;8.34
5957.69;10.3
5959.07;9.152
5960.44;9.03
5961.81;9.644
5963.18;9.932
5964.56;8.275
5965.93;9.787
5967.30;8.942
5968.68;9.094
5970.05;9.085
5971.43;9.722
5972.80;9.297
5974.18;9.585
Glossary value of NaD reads 2.1 angstrom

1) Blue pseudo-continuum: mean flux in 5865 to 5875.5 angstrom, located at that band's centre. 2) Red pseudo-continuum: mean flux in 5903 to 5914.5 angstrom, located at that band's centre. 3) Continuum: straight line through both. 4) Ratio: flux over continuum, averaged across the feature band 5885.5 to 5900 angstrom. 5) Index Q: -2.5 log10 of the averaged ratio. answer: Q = 0.23 mag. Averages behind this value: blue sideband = 9.32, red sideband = 9.15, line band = 7.46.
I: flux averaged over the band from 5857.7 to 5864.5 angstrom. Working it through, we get 9.06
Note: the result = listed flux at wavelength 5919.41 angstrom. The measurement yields 11.5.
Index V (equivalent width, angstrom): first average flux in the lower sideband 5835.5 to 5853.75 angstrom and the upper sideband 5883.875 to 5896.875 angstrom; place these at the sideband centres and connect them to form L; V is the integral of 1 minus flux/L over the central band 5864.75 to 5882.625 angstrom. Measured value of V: -2.2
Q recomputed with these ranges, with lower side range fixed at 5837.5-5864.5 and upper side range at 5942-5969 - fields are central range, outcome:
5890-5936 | 0.12 mag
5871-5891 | 0.06 mag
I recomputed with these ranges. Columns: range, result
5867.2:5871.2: 9.18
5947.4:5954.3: 9.19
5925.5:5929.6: 8.65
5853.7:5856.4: 9.51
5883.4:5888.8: 9.08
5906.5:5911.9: 9.11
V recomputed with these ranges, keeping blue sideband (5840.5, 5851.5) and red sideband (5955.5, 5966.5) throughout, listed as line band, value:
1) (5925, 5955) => 0.82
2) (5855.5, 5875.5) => 0.62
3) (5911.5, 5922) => 0.53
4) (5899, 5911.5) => 0.32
